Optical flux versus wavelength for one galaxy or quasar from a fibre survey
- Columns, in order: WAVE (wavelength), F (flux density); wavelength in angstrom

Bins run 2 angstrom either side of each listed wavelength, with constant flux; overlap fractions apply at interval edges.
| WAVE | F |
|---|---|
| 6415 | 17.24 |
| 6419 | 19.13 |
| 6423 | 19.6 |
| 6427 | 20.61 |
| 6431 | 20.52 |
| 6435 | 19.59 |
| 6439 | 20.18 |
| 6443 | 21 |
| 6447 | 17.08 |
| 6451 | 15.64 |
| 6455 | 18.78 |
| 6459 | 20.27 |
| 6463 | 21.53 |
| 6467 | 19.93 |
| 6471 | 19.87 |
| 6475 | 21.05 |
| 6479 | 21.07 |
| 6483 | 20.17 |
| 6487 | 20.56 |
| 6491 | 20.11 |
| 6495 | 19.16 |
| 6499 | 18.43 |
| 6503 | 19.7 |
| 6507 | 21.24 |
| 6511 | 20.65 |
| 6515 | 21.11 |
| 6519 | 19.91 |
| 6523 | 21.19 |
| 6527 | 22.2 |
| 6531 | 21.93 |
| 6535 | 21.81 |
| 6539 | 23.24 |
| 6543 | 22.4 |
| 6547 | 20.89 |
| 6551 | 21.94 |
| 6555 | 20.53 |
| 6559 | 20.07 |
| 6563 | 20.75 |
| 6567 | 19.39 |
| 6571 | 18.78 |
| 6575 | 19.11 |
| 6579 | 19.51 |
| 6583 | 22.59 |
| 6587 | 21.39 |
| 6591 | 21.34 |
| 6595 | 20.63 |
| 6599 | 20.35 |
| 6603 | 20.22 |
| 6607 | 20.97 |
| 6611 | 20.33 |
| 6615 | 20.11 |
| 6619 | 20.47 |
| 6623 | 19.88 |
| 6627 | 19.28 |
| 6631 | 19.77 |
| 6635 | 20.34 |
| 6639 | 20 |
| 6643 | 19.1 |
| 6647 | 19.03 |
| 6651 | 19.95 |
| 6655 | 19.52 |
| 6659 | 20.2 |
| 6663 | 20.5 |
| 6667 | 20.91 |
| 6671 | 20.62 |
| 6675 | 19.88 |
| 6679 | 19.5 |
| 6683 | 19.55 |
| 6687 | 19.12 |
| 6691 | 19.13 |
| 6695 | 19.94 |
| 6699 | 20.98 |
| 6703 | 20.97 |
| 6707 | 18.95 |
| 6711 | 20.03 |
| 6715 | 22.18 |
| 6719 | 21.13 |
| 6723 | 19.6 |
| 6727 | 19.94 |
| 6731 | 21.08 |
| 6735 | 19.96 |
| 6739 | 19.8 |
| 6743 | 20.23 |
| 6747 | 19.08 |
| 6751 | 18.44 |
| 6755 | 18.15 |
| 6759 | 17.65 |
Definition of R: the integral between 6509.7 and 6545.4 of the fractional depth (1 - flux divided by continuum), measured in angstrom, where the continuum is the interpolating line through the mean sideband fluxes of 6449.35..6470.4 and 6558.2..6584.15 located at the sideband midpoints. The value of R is -3.46 angstrom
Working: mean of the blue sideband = 19.3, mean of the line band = 21.6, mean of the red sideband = 19.9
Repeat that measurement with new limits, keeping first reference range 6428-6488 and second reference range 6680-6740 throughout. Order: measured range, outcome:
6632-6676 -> 0.2 angstrom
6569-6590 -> -0.4 angstrom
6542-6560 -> -1.1 angstrom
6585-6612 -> -1.0 angstrom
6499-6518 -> -0.5 angstrom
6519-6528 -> -0.6 angstrom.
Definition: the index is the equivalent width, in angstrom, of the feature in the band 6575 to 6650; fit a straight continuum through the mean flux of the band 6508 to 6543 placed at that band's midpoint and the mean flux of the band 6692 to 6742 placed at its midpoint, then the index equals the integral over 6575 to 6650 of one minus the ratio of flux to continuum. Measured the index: 2.7 angstrom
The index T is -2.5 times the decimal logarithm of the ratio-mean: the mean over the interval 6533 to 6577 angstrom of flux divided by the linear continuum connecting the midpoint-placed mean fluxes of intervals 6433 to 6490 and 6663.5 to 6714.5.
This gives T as -0.05 mag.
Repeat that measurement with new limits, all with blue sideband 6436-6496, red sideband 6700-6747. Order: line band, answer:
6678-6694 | 0.05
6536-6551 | -0.11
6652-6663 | 0.01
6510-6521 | -0.04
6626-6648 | 0.03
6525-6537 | -0.11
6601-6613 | -0.02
